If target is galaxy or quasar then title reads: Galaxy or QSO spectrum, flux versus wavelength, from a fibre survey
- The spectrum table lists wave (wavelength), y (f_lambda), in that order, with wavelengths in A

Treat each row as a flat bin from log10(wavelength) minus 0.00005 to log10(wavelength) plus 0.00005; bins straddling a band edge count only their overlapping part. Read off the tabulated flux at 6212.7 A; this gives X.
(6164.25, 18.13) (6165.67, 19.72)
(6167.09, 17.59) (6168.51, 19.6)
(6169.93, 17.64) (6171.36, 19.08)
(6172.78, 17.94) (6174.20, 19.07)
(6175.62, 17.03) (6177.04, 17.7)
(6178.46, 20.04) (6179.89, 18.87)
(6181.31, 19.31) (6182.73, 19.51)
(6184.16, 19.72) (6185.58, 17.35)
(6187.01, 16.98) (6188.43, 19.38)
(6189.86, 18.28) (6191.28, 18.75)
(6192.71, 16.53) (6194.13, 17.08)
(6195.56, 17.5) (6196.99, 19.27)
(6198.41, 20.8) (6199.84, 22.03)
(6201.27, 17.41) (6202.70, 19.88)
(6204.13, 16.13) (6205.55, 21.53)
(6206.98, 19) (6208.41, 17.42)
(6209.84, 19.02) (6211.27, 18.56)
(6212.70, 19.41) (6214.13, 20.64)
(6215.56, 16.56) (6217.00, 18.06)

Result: 19.41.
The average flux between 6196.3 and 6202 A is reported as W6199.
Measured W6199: 19.9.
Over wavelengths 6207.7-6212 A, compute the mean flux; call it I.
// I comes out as 18.3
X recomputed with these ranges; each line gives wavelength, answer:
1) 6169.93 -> 17.64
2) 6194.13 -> 17.08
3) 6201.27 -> 17.41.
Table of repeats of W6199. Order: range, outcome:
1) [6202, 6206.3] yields 19.2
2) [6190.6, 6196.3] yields 17.4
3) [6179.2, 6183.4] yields 19.3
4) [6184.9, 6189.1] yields 17.9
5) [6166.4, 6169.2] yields 18.6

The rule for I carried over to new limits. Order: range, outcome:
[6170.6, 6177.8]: 18.2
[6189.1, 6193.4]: 17.9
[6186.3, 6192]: 18.4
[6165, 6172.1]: 18.7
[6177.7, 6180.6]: 19.4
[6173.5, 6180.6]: 18.5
